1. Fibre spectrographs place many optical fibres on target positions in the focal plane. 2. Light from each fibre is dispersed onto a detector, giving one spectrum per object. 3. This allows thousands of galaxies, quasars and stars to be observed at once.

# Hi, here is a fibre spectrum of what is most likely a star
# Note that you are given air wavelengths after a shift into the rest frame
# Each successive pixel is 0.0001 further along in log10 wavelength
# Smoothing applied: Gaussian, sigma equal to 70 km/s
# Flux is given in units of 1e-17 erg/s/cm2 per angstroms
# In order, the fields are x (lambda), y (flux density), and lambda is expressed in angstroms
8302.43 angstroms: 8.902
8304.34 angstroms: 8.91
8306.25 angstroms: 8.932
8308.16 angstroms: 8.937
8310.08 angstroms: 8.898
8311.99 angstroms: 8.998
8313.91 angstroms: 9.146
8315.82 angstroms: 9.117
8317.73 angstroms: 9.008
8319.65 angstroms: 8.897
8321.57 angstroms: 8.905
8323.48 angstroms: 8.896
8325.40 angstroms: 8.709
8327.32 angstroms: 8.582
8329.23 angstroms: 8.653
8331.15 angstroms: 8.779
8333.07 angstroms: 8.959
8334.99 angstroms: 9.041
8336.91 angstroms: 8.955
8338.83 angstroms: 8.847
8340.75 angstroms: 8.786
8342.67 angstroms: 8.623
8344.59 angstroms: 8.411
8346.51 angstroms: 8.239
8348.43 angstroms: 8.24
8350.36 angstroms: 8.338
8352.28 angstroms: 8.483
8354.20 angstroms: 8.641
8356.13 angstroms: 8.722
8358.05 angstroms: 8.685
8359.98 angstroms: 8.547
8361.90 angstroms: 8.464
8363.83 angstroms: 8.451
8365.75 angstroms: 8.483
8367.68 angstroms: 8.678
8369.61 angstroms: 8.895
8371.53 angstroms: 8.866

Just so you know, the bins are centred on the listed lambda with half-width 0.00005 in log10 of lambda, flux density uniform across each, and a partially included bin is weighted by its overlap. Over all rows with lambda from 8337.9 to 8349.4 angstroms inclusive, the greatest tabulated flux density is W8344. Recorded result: 8.847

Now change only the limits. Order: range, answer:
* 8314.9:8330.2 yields 9.117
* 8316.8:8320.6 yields 9.008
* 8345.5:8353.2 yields 8.483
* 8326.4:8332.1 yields 8.779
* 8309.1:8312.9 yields 8.998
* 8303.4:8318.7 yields 9.146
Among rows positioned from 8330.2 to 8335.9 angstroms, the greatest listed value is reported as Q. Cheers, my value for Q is 9.041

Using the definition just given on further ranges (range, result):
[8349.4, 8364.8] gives 8.722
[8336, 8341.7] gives 8.955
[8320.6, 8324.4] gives 8.905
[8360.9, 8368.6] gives 8.678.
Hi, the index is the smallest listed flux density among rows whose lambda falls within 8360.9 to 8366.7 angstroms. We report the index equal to 8.451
